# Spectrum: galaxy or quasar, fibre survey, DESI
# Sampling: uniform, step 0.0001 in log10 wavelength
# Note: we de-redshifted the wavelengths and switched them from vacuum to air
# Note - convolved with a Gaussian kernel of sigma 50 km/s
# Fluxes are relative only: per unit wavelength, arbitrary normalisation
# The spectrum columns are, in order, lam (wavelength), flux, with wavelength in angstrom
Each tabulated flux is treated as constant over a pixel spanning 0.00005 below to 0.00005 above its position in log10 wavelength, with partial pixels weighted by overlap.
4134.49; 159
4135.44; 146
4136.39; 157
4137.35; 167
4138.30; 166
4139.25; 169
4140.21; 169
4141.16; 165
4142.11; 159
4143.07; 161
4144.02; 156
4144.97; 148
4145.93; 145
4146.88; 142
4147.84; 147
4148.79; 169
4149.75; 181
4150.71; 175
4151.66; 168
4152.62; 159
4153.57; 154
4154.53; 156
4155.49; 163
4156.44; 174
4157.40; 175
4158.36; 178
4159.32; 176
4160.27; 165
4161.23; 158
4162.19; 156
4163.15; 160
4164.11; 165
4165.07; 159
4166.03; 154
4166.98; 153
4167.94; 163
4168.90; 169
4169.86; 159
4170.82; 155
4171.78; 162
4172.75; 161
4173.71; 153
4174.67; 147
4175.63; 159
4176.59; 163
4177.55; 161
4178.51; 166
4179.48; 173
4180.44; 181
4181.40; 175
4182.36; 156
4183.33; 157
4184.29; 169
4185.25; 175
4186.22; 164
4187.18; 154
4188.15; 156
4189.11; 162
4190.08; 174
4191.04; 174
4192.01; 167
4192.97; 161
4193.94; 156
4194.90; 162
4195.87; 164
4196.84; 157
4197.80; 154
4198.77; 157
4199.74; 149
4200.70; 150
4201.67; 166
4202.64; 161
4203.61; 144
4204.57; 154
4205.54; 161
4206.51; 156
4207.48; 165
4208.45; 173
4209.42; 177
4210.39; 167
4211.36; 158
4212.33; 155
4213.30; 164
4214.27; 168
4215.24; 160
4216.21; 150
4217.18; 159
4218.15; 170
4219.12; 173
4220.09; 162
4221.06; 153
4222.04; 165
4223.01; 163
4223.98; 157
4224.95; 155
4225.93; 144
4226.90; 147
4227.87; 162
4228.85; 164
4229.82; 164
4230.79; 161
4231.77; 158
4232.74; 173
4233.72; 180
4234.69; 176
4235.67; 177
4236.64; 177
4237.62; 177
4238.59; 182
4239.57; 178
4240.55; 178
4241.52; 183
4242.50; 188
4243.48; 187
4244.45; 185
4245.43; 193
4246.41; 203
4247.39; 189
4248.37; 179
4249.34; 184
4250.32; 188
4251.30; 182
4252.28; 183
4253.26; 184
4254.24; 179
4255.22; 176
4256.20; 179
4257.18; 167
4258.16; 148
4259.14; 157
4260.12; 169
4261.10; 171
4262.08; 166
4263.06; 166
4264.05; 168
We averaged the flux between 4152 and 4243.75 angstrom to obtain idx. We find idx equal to 164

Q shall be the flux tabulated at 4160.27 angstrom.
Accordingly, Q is 165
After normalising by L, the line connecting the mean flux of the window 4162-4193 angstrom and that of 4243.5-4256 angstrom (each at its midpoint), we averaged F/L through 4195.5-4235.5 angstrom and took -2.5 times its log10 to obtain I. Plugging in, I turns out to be 0.09 mag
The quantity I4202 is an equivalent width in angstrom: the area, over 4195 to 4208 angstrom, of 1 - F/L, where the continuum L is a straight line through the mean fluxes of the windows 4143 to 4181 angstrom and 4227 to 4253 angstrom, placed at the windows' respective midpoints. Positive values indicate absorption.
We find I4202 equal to 1.0 angstrom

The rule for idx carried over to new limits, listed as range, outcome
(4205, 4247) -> 169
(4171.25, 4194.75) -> 164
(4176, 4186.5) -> 167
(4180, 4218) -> 162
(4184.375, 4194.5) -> 164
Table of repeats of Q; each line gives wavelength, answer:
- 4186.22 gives 164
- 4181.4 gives 175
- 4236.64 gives 177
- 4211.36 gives 158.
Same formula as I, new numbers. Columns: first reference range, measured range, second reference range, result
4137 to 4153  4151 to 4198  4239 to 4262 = 0.02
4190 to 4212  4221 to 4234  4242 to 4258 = 0.08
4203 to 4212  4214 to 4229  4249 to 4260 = 0.04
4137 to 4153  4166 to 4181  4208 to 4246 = 0.02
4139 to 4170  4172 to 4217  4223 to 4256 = 0.04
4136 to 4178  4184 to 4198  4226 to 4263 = 0.02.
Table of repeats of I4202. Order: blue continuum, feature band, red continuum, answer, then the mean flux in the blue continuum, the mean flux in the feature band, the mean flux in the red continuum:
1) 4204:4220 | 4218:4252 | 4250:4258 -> -0.3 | 163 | 173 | 178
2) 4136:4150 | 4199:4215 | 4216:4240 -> 0.3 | 160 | 160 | 165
